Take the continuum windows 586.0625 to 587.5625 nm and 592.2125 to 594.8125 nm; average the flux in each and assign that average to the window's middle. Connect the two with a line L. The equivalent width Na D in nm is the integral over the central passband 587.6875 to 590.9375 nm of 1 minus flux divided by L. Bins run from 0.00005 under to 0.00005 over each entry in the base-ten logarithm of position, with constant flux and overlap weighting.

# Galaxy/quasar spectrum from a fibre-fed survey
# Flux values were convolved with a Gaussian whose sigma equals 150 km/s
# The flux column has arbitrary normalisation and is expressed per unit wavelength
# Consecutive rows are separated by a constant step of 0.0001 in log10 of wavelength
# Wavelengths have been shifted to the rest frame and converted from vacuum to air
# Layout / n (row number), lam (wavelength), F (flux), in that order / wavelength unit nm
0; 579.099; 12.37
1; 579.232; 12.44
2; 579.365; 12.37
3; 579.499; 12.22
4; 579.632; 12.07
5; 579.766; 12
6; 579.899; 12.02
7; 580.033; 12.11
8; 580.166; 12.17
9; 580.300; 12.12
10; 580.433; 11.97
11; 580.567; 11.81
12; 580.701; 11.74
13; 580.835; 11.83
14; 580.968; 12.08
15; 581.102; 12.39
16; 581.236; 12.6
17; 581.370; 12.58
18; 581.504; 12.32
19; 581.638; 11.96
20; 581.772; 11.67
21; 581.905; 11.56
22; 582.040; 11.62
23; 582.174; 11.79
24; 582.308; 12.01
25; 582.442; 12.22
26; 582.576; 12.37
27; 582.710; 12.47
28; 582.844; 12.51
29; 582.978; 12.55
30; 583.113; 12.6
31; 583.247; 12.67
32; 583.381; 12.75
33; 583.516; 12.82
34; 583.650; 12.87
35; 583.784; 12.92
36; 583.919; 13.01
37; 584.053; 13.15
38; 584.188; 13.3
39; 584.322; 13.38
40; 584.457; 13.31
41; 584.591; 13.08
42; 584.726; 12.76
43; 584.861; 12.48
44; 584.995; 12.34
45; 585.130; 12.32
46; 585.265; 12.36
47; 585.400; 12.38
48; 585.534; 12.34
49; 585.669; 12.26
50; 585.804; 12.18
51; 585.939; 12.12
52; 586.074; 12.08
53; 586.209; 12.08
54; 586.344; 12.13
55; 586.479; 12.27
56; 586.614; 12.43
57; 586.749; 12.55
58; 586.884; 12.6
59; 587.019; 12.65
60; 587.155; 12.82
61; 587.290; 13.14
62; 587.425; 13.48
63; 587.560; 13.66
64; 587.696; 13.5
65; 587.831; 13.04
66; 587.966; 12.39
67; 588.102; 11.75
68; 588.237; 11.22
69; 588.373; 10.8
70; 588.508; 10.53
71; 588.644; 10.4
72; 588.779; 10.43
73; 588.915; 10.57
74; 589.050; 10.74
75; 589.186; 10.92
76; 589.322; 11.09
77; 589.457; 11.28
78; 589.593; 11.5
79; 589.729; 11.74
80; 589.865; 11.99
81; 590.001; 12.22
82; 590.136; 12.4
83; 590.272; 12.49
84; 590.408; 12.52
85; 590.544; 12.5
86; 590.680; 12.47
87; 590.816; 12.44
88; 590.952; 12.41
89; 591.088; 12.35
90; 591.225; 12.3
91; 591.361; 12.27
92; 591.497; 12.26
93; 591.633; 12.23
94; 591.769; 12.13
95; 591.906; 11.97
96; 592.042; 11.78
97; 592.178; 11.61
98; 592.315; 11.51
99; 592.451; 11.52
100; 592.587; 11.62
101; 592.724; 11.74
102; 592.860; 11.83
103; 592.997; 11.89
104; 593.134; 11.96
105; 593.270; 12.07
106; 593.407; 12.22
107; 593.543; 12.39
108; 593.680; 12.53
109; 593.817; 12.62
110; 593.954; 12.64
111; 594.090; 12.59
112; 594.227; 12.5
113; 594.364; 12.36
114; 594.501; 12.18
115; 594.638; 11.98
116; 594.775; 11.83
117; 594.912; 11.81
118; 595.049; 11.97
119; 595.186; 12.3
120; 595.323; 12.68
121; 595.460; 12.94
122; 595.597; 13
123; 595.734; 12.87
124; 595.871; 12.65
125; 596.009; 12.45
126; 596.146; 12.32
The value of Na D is 0.20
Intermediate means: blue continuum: 12.6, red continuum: 12.1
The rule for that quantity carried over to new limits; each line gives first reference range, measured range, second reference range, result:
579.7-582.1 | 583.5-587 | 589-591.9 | -0.17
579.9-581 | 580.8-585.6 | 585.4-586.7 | -0.15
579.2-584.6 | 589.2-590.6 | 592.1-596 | 0.04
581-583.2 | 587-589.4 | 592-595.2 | 0.06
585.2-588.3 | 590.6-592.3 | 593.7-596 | 0.04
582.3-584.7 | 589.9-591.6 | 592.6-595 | 0.00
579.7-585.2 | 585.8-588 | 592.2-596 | -0.06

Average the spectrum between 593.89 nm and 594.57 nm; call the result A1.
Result 12.5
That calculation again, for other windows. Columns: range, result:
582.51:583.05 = 12.5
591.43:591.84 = 12.2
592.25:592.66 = 11.6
